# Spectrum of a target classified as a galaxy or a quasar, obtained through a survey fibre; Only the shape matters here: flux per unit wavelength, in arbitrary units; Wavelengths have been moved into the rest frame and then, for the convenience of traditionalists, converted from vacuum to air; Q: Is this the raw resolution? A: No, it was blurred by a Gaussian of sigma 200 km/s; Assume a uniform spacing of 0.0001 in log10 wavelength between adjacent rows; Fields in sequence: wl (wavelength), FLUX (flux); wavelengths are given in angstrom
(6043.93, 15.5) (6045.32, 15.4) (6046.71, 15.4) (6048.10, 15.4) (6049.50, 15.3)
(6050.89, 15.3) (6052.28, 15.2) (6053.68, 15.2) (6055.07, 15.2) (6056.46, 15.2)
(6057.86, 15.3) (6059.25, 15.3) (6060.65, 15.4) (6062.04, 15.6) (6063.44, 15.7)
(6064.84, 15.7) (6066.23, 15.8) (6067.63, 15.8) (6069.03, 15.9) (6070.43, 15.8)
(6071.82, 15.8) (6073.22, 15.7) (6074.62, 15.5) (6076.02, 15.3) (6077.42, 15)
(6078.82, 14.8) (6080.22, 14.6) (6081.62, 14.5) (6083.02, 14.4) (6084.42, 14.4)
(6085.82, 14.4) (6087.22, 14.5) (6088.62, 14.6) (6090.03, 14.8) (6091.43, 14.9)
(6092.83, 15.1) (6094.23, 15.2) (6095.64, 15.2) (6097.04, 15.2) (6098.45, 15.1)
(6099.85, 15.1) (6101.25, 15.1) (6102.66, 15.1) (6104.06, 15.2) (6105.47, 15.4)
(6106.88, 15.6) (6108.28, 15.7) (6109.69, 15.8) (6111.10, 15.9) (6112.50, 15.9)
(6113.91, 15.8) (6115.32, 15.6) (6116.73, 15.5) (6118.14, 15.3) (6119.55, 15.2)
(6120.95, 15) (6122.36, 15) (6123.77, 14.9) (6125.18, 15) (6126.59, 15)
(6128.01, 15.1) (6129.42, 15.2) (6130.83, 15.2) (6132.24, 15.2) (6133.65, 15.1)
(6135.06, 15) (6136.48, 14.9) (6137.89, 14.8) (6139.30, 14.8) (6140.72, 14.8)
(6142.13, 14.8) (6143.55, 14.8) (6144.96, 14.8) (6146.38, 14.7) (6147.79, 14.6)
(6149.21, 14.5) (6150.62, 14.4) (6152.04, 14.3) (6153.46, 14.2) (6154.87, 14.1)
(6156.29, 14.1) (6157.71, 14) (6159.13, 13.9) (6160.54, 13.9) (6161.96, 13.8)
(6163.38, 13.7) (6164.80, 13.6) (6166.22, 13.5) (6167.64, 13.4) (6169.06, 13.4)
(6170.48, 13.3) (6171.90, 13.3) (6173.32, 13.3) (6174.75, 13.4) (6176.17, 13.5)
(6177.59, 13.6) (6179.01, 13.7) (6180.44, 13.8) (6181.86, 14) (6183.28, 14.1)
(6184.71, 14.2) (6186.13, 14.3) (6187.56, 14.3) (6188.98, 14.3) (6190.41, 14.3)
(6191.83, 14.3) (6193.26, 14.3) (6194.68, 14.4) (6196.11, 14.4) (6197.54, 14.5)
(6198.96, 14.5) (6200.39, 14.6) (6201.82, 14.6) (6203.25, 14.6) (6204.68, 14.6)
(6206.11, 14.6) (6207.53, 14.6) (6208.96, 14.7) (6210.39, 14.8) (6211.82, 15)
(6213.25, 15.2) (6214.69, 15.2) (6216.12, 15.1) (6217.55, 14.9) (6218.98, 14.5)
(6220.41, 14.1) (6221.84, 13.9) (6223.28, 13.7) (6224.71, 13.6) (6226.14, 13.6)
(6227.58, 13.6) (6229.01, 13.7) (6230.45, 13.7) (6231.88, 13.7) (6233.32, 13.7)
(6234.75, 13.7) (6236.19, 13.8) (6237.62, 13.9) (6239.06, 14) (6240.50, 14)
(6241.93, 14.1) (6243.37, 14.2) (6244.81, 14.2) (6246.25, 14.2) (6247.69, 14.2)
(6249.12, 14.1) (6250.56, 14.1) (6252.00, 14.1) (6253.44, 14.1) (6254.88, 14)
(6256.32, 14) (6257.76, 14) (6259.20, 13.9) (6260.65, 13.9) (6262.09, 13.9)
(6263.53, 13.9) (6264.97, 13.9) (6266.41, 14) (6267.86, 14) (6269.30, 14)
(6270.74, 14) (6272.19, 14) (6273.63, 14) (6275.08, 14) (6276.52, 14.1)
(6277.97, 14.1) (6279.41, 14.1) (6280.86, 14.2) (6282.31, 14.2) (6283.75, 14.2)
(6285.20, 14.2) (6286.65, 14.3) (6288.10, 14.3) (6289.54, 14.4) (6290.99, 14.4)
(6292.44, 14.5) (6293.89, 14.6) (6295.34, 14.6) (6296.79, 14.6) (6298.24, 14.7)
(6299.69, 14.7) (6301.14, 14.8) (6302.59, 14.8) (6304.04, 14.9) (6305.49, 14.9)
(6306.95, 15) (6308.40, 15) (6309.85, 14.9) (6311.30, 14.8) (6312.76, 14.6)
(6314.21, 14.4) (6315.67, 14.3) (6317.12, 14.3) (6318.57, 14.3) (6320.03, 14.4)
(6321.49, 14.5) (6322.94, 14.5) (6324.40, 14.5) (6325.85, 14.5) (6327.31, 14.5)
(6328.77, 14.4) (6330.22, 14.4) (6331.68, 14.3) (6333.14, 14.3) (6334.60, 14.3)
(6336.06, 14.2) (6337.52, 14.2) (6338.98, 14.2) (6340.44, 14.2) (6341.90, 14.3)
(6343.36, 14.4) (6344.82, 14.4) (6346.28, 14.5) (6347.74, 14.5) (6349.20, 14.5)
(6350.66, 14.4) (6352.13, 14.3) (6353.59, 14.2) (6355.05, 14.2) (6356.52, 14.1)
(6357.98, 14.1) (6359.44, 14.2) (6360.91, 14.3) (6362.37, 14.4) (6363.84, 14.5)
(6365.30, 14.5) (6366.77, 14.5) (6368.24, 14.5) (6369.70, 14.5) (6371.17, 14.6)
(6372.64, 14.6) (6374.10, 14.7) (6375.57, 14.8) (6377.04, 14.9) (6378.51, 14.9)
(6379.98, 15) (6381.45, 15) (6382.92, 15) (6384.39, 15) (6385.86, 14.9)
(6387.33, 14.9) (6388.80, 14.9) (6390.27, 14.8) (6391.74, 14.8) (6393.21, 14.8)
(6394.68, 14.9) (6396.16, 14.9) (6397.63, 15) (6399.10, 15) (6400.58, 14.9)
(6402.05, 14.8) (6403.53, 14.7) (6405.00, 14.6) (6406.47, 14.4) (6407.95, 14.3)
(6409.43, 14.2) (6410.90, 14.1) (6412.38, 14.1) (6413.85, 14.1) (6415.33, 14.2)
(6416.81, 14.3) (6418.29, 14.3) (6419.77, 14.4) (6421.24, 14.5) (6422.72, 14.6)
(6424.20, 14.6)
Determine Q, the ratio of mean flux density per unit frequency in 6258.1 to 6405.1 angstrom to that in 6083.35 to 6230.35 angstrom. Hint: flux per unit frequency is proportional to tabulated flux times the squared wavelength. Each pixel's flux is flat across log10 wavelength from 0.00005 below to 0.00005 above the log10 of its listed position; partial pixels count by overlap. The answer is 1.1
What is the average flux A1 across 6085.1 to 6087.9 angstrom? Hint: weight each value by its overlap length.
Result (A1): 14.5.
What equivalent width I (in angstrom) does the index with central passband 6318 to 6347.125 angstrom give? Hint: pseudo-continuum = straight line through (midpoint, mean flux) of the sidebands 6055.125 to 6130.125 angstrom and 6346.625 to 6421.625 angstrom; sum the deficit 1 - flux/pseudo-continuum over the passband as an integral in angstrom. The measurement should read 0.6 angstrom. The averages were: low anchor 15.2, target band 14.4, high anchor 14.6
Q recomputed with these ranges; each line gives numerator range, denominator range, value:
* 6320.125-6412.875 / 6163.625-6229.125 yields 1.08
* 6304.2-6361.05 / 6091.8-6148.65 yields 1.02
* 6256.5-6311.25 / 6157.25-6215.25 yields 1.05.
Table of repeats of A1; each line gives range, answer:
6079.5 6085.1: 14.5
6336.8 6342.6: 14.2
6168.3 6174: 13.3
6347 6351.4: 14.5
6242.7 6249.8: 14.2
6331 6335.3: 14.3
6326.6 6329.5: 14.5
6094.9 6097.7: 15.2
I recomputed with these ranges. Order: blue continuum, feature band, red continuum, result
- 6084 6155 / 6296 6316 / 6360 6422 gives 0.0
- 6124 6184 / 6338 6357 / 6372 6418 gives 0.4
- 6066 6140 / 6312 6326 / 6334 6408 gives 0.3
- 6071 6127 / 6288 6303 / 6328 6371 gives -0.1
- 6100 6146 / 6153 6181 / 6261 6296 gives 2.3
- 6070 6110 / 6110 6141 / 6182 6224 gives -0.6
